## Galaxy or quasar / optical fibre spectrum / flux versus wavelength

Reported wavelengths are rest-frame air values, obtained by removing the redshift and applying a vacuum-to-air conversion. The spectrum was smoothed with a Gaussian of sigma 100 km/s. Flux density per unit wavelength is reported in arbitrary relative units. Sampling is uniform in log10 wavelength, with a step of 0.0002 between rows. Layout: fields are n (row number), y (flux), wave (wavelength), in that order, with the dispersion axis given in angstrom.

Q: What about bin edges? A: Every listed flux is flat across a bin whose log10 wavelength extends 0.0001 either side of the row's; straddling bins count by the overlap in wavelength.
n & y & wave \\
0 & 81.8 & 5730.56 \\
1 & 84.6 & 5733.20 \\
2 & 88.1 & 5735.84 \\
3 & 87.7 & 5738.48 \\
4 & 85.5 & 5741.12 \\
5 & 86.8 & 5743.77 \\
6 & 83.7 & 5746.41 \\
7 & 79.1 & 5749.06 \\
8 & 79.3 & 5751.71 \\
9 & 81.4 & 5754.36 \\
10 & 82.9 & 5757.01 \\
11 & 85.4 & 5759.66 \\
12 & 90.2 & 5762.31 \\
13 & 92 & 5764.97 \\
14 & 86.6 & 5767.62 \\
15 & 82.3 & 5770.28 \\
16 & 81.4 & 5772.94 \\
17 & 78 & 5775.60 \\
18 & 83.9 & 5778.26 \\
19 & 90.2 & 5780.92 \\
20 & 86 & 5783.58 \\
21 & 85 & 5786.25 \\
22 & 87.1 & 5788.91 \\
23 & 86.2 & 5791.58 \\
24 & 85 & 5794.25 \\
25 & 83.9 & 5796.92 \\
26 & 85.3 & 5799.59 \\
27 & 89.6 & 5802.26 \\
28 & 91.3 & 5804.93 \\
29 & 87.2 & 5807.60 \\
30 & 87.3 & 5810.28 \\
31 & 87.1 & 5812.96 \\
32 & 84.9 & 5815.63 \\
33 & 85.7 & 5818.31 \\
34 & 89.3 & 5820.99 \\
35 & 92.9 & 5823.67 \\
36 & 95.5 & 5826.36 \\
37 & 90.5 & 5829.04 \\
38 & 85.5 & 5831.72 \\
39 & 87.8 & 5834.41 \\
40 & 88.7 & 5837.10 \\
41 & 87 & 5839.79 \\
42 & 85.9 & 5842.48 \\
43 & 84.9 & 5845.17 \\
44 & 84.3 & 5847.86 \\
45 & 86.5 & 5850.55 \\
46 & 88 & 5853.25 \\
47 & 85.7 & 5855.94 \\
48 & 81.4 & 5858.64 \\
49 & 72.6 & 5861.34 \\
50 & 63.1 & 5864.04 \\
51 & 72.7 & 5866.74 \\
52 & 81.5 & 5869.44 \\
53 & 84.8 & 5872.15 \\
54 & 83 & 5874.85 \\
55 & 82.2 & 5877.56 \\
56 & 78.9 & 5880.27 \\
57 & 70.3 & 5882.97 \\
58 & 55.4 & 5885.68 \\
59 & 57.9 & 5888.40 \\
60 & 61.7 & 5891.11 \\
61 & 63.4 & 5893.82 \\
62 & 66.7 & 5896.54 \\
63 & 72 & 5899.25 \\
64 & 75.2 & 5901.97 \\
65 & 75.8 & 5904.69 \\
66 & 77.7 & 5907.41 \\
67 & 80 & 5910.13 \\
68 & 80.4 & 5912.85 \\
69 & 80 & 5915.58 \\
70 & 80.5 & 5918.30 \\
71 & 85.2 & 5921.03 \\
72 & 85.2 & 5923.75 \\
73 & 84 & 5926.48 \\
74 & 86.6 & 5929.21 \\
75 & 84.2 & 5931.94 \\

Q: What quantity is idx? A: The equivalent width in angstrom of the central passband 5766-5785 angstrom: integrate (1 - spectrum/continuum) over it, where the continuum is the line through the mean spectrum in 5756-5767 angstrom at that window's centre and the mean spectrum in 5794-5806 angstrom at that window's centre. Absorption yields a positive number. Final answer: 0.7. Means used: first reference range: 87.7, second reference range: 87.1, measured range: 84.2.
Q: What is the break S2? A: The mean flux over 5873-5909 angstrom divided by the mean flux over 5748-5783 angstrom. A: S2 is 0.84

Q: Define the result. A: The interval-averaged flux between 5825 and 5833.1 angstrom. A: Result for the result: 90.5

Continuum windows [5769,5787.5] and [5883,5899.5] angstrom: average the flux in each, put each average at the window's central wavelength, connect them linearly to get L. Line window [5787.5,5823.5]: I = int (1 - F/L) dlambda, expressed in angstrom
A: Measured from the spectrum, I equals -3.9 angstrom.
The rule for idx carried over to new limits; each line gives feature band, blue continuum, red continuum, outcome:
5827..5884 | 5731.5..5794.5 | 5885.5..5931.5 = -2.6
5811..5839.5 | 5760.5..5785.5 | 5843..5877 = -2.0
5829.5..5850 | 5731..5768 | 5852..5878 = -1.5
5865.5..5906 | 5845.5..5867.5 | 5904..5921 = 3.9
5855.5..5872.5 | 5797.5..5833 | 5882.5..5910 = -0.1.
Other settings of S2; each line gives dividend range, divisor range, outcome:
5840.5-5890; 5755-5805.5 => 0.91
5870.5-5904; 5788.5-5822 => 0.82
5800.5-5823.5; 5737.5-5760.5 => 1.06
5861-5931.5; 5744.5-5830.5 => 0.88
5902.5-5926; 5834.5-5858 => 0.93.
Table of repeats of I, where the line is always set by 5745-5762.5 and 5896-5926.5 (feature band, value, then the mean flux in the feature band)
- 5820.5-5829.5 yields -1.29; 92.4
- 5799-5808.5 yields -0.84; 88.7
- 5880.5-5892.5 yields 2.47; 63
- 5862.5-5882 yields 0.45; 77.8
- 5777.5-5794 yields -0.90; 86.4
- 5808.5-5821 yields -0.84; 86.6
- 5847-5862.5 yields -0.59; 83.2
